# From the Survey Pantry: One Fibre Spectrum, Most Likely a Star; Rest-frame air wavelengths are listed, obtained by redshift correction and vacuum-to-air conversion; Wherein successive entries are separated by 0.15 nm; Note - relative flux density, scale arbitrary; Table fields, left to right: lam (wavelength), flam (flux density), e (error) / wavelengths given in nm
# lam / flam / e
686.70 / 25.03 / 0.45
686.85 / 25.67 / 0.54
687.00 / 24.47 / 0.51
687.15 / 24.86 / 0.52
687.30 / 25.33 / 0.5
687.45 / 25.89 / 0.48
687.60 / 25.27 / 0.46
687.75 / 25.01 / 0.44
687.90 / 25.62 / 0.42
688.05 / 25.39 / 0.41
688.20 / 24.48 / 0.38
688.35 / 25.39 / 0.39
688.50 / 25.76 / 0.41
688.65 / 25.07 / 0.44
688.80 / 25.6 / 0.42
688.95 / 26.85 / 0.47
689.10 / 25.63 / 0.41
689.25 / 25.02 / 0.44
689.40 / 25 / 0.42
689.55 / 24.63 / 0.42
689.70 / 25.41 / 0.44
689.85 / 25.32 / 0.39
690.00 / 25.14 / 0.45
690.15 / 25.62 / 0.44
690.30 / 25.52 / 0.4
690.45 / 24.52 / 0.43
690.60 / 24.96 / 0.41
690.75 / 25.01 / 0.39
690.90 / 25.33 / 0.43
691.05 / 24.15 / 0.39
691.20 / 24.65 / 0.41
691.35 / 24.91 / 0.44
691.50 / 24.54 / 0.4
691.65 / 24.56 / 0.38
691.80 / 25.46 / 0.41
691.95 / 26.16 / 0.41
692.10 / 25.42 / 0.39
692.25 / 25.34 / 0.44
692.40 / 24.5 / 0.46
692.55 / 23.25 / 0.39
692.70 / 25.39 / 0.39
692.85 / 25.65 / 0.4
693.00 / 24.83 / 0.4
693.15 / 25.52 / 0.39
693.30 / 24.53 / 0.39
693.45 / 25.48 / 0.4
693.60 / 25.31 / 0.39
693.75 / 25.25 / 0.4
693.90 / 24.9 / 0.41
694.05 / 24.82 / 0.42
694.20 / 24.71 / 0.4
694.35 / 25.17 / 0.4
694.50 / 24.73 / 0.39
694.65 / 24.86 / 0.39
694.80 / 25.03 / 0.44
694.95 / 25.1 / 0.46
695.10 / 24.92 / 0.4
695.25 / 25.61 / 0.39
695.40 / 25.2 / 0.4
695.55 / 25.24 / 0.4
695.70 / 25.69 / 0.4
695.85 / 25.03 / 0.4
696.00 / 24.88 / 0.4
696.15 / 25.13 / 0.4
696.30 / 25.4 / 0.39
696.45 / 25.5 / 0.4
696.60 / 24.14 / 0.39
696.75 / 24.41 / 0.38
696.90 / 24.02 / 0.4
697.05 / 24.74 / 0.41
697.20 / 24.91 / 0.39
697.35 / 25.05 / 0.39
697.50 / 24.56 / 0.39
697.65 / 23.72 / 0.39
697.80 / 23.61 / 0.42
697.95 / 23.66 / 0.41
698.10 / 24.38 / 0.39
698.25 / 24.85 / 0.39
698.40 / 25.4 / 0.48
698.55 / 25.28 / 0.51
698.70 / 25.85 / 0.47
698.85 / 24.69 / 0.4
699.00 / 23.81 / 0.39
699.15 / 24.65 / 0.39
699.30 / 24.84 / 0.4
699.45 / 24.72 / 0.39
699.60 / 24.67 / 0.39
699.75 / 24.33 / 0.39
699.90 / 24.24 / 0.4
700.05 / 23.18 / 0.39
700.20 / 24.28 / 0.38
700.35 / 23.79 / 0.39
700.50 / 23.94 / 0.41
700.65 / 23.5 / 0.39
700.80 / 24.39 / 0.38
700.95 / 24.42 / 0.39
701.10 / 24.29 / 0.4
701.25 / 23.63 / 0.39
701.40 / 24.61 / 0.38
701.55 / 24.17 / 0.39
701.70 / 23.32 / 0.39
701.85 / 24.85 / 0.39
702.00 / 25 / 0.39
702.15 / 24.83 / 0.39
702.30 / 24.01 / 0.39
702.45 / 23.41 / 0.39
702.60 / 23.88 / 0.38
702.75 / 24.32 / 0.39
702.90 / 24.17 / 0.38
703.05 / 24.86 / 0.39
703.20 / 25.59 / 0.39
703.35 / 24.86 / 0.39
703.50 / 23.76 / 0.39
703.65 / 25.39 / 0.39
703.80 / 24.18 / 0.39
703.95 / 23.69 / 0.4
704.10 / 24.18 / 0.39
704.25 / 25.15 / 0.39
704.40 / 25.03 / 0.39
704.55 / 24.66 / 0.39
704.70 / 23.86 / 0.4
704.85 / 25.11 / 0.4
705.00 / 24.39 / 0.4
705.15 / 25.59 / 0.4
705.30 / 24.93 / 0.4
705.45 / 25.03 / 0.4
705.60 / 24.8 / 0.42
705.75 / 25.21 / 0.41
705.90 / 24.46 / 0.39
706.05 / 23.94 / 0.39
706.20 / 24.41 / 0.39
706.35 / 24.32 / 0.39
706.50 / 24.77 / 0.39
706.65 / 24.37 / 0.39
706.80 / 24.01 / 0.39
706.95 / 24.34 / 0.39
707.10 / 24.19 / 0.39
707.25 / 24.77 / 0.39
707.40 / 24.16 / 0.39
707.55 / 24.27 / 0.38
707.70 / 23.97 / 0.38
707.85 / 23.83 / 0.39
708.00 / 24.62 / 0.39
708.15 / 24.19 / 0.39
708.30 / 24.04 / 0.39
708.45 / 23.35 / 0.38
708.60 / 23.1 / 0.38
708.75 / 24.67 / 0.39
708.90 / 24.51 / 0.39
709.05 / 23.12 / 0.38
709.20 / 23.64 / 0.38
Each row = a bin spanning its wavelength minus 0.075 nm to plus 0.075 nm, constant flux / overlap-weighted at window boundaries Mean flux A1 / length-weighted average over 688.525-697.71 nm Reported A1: 25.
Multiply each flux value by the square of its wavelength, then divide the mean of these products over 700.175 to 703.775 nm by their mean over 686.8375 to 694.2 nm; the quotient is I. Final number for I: 1.0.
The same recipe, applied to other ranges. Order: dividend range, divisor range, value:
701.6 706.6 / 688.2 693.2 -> 1.01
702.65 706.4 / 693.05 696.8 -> 1.01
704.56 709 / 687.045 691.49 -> 1.02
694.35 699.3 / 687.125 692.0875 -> 1.00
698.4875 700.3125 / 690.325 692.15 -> 1.00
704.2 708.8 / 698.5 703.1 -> 1.02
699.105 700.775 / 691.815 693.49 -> 0.98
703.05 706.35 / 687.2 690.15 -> 1.02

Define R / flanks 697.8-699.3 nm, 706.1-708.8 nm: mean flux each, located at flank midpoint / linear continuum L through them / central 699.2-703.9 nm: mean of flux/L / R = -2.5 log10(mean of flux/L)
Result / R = 0.01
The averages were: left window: 24.7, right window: 24.2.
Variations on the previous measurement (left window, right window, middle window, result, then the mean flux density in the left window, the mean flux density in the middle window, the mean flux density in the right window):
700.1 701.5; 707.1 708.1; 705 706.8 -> -0.02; 24.1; 24.7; 24.3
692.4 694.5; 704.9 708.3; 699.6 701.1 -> 0.03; 25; 24.1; 24.5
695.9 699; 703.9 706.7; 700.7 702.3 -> 0.02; 24.7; 24.3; 24.6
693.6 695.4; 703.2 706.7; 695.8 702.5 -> 0.02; 25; 24.4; 24.6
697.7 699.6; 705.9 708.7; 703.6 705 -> -0.01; 24.6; 24.6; 24.2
